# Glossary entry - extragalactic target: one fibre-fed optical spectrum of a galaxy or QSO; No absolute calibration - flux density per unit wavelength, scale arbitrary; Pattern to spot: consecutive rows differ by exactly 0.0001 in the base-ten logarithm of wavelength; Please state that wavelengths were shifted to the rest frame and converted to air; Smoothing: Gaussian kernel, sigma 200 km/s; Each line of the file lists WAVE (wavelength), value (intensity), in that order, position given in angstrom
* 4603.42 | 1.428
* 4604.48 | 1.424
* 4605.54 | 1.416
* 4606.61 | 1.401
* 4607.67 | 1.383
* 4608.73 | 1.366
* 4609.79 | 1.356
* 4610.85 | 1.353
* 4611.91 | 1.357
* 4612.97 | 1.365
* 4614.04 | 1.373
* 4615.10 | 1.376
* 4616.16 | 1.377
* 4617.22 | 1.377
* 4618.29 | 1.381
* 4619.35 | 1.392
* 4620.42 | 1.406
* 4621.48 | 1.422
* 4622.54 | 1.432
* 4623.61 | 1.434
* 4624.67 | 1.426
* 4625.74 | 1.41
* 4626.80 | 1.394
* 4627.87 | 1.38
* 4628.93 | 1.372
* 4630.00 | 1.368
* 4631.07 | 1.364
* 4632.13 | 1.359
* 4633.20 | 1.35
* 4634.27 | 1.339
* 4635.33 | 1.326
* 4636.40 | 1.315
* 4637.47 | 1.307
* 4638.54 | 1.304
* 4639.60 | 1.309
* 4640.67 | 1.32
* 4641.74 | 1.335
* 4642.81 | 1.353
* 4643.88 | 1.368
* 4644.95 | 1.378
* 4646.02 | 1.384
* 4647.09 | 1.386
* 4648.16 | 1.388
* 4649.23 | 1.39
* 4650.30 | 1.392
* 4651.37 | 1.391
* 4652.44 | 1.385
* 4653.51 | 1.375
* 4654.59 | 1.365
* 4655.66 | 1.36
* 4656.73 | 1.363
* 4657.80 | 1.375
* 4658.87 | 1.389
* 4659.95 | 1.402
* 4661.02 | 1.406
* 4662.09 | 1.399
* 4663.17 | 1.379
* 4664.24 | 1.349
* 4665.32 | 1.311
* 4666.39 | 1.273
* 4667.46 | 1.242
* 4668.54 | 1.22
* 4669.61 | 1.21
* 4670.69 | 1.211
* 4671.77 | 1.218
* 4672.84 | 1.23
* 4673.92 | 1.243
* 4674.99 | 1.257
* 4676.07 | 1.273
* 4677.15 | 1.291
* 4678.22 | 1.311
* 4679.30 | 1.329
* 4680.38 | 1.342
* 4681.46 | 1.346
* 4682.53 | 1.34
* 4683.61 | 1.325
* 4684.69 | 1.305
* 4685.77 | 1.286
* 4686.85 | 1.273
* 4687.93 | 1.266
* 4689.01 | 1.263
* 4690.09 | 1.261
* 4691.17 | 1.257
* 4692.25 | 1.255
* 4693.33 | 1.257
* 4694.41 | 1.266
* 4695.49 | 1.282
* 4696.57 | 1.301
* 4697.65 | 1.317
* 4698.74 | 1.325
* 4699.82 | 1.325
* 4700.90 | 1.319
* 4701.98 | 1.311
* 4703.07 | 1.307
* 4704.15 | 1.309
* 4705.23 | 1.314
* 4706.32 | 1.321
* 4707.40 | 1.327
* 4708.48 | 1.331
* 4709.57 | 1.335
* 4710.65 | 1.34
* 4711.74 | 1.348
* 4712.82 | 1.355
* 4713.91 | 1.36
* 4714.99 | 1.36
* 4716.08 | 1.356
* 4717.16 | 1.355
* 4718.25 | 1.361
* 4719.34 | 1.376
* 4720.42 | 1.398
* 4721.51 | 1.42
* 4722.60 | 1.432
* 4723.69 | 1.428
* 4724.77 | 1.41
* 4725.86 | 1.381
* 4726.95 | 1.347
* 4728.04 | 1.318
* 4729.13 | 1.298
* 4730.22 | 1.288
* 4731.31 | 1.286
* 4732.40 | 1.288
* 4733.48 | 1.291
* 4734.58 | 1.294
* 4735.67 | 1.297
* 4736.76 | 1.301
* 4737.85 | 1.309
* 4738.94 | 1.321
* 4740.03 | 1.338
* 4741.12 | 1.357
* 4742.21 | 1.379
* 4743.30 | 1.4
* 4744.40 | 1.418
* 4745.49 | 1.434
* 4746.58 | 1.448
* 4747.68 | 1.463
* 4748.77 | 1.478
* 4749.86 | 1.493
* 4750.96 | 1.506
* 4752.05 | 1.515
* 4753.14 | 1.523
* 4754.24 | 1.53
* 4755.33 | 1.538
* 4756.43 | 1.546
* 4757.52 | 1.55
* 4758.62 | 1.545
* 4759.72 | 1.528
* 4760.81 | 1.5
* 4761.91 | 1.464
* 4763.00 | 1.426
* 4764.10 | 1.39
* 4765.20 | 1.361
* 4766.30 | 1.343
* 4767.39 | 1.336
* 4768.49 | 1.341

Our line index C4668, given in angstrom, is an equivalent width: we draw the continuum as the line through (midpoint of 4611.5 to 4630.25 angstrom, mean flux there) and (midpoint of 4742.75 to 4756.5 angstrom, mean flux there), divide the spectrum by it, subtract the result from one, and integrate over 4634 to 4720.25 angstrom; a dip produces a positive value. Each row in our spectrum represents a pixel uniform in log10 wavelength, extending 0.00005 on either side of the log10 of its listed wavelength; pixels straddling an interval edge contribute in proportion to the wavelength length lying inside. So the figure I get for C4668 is 6.48 angstrom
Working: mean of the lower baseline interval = 1.39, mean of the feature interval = 1.32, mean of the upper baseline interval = 1.48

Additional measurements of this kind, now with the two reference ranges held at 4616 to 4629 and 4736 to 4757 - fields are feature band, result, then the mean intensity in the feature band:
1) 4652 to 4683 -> 2.1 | 1.32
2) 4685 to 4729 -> 3.0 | 1.33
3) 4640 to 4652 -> 0.3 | 1.37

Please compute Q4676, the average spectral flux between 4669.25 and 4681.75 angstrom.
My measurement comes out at 1.27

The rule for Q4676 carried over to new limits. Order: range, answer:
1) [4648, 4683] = 1.33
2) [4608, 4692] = 1.34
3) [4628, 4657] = 1.36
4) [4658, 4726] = 1.32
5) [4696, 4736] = 1.34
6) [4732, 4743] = 1.32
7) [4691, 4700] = 1.29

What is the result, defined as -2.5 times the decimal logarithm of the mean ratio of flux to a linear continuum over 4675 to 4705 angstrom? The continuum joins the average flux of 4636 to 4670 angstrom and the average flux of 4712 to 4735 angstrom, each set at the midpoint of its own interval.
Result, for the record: 0.044 mag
